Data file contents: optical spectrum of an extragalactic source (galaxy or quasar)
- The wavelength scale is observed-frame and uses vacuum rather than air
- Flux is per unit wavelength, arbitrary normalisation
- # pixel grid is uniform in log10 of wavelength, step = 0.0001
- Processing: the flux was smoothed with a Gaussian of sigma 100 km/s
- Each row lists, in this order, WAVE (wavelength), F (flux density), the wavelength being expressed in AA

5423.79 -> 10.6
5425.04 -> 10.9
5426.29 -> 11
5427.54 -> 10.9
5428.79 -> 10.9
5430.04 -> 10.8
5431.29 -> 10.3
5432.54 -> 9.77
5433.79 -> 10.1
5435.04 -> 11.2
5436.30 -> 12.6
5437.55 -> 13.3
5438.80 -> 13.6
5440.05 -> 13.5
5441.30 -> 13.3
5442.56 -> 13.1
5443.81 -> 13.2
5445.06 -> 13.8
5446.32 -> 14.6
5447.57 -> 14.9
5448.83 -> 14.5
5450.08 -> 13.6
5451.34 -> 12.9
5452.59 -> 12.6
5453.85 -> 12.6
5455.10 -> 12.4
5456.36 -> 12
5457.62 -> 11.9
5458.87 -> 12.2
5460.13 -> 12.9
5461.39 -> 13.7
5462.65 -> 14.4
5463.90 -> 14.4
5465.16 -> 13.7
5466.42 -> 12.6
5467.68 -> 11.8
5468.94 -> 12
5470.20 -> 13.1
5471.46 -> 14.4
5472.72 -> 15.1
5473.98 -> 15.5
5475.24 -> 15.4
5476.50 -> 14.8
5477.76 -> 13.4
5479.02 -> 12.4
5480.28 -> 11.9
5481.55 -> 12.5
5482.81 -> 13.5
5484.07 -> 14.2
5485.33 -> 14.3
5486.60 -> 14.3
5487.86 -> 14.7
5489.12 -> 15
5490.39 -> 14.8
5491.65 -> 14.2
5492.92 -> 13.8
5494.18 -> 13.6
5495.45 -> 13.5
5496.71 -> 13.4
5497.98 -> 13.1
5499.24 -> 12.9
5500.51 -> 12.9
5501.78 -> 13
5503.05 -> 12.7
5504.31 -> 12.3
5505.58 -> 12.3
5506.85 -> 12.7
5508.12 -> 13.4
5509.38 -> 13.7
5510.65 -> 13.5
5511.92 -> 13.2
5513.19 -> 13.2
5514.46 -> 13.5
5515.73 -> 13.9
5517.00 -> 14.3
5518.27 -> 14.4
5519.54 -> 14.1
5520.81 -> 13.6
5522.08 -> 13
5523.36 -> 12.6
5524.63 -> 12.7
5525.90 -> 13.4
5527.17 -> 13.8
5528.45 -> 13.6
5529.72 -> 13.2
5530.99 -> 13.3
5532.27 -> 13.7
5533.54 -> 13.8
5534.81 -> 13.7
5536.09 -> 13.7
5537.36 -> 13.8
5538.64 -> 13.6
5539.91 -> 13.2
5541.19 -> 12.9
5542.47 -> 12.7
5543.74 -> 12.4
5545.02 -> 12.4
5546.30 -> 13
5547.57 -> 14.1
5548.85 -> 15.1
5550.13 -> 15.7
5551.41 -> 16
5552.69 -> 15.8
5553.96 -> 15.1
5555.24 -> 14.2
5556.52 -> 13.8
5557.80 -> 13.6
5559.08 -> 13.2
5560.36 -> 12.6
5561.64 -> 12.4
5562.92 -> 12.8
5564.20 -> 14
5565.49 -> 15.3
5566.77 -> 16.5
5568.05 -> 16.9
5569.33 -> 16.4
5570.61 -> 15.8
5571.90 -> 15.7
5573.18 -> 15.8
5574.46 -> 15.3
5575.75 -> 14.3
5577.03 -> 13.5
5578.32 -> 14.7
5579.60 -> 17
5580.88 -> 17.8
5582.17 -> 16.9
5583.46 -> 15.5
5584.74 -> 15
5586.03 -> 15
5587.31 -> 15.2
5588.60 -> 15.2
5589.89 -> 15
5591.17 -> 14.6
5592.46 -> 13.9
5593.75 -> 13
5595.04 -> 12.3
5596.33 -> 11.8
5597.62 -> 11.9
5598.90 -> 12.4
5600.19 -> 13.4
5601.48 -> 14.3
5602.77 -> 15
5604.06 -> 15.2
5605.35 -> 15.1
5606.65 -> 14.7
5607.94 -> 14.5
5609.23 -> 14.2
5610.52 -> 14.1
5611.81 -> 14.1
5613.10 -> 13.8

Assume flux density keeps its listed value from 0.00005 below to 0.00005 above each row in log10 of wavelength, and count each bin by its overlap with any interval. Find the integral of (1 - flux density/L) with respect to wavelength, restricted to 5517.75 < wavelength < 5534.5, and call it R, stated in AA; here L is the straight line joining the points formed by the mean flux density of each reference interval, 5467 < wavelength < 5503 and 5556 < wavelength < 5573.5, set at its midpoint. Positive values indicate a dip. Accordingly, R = 0.8 AA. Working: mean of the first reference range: 13.7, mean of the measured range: 13.5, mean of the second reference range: 14.6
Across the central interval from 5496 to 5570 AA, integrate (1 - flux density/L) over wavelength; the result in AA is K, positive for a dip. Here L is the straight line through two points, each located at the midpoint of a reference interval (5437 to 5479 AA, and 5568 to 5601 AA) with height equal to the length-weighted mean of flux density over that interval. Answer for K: 2.8 AA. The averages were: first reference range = 13.5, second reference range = 14.7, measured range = 13.7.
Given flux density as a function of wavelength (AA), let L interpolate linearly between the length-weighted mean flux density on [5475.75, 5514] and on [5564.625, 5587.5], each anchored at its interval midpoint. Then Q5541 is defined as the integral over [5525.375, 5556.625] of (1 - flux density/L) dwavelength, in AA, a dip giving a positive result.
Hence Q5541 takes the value 1.9 AA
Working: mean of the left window 13.4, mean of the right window 15.7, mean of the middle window 13.8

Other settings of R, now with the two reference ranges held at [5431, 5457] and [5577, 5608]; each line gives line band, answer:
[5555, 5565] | 0.6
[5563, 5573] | -1.0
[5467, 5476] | -0.5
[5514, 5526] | 0.1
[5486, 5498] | -0.7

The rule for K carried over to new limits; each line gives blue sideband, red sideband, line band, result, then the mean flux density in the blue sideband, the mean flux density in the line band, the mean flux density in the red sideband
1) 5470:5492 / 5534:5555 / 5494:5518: 1.4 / 14.1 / 13.2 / 14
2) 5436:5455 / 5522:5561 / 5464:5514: 0.2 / 13.5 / 13.5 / 13.7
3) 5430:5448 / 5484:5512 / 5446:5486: -1.3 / 12.6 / 13.4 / 13.5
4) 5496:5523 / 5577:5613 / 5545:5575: -1.5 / 13.3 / 14.7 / 14.5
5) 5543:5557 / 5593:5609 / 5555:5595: -2.4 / 14.3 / 14.8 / 13.6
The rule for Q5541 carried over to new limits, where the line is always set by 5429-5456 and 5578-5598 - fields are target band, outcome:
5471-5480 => -0.83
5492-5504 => 0.21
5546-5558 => -0.44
